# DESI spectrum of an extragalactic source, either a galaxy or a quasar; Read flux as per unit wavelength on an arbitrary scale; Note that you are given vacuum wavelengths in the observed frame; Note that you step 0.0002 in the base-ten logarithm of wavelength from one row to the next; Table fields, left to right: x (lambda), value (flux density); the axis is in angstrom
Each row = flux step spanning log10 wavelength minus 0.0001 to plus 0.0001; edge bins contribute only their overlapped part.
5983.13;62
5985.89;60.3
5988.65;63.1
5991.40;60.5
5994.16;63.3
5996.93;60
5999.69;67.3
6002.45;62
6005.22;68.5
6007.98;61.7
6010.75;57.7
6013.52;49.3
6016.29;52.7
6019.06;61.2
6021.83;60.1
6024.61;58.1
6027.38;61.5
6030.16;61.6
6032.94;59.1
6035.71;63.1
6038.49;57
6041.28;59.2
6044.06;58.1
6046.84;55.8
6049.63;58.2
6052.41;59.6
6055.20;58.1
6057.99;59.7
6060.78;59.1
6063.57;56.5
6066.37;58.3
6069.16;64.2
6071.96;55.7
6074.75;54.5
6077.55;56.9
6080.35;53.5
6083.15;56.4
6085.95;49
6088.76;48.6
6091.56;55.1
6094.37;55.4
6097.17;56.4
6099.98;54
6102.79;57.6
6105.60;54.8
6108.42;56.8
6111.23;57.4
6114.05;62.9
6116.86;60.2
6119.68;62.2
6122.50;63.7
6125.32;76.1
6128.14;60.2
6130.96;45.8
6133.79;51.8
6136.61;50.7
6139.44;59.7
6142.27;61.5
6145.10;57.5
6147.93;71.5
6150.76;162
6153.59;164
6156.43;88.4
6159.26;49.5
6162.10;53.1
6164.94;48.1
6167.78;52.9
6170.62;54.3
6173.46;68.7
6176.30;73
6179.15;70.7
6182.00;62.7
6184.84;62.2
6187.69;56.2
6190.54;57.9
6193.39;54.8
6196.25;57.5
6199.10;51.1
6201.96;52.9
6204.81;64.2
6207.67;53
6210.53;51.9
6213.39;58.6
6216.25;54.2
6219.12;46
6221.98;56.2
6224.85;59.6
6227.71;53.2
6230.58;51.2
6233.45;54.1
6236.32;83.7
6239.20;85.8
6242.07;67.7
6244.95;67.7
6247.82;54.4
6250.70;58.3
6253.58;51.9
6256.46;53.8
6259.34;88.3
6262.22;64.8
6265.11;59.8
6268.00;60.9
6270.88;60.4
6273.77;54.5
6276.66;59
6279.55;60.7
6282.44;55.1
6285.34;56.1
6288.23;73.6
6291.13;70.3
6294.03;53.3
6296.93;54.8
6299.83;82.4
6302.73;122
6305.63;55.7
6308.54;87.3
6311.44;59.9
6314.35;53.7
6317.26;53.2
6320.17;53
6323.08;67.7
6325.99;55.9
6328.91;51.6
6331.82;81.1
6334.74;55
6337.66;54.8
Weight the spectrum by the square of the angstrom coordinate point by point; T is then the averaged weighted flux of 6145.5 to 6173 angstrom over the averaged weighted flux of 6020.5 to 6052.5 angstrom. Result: 1.43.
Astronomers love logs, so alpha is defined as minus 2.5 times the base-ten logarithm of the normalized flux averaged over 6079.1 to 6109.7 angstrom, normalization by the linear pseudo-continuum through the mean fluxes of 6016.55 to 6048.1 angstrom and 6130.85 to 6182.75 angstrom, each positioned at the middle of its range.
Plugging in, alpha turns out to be 0.202 mag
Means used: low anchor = 59.3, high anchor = 71.6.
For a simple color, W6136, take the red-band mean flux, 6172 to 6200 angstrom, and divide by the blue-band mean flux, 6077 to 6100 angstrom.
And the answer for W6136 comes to 1.1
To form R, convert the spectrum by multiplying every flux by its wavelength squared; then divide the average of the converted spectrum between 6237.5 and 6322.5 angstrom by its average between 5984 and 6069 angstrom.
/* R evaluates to 1.18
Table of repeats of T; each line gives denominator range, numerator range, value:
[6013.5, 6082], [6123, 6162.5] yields 1.34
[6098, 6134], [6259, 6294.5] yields 1.11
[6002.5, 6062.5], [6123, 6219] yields 1.15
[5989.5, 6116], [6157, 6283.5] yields 1.08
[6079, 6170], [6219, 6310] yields 1.05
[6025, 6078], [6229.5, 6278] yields 1.15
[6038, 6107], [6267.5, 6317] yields 1.25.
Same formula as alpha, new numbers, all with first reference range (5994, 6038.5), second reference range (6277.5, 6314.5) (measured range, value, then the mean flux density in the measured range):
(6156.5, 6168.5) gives 0.17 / 55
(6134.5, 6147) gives 0.11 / 57.6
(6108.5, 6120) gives 0.05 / 60.1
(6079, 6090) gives 0.20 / 51.9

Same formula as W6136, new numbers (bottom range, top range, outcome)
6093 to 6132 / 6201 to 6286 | 1.02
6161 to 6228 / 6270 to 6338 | 1.12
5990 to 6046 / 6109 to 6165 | 1.18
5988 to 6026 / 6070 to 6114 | 0.91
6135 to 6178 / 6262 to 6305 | 0.89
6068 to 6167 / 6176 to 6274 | 0.94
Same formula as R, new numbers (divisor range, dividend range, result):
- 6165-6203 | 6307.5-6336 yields 1.08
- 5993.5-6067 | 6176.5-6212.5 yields 1.04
